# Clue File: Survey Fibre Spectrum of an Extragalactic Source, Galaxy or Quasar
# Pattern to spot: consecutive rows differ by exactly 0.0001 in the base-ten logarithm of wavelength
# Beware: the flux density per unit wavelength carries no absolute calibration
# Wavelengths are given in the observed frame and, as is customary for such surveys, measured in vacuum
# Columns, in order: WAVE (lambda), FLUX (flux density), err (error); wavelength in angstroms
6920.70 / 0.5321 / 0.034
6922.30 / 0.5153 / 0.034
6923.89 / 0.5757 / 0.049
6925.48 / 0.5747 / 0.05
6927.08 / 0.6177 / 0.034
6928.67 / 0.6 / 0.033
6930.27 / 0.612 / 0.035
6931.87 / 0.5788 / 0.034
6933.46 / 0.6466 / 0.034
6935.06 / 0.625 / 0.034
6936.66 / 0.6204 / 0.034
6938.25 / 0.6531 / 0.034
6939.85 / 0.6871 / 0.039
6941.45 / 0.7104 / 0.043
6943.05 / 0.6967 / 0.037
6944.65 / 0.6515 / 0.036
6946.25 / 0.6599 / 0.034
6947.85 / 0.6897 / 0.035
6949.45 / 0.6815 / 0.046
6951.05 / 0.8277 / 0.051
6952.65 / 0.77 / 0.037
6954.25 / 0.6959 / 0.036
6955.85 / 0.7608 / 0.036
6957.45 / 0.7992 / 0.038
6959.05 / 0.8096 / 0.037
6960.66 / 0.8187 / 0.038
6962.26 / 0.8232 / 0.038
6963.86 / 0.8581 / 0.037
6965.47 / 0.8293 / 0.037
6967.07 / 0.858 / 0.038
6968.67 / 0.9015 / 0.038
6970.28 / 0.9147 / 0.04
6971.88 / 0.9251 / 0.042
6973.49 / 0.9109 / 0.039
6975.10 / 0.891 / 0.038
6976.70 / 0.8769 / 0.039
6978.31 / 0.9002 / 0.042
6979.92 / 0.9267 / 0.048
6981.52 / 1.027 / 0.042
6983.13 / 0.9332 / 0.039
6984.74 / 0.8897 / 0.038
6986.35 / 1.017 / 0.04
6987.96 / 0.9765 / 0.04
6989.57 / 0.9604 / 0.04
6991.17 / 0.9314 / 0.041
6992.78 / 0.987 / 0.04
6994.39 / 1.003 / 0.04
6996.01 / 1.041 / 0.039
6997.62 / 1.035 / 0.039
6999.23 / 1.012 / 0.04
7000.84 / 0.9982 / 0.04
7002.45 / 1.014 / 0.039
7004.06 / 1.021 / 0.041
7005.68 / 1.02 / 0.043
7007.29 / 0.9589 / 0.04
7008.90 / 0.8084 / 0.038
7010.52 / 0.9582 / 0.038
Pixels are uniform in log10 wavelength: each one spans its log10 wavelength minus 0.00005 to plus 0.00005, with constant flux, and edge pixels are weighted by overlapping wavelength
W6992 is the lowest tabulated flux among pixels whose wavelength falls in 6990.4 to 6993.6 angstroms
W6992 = 0.9314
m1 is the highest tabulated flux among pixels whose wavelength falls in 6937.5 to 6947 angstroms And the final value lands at 0.7104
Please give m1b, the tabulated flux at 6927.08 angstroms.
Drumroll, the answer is 0.6177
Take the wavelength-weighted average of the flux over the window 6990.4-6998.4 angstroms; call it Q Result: 0.999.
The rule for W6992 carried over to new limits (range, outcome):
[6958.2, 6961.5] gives 0.8096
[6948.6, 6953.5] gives 0.6815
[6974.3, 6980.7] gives 0.8769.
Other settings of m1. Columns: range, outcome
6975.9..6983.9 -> 1.027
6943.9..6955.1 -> 0.8277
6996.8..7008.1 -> 1.035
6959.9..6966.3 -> 0.8581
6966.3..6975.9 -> 0.9251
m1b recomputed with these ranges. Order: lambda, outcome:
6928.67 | 0.6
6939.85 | 0.6871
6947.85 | 0.6897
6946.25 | 0.6599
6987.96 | 0.9765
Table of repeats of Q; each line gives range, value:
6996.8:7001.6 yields 1.02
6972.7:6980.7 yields 0.901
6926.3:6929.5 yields 0.609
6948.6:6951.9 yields 0.754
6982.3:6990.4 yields 0.956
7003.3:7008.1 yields 0.999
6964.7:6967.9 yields 0.847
